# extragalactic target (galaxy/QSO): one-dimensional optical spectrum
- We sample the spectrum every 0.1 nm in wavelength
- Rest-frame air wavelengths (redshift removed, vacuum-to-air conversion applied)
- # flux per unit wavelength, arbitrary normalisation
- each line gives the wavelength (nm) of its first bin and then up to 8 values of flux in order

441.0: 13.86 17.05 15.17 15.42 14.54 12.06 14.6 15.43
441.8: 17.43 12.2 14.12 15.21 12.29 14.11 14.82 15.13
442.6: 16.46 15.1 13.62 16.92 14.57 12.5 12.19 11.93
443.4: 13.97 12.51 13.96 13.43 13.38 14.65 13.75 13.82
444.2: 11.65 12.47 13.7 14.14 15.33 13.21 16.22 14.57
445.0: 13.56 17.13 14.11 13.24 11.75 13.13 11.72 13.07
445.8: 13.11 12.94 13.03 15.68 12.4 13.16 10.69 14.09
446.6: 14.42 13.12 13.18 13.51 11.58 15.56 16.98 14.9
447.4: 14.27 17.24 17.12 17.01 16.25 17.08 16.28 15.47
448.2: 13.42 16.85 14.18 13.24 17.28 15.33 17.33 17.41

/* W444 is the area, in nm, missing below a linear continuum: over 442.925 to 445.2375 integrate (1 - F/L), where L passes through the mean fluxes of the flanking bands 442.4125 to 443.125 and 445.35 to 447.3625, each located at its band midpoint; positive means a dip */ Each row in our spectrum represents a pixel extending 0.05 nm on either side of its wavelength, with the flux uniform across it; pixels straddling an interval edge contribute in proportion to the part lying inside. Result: 0.09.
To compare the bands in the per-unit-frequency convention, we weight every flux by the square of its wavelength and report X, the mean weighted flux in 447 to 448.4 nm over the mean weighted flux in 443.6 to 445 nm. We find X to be 1.2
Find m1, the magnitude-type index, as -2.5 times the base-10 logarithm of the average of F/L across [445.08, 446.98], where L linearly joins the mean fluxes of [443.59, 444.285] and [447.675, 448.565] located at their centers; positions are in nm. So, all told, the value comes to 0.096 mag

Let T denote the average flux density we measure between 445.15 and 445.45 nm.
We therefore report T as 13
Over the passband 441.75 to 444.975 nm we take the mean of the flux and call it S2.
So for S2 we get 14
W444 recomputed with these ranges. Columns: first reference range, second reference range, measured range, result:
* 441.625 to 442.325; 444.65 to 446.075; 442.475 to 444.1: 0.017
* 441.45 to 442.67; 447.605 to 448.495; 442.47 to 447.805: 0.403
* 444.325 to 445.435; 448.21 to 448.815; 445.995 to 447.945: 0.048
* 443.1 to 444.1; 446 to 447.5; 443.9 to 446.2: -0.019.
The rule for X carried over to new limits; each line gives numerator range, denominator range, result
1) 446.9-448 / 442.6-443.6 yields 1.16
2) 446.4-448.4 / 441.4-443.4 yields 1.08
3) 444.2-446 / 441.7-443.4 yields 0.96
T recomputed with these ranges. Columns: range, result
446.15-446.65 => 13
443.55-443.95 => 13.9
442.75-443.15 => 14.4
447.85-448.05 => 16.7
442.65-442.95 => 15.2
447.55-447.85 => 16.8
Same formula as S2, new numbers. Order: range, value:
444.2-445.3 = 14.3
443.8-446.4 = 13.6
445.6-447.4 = 13.6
